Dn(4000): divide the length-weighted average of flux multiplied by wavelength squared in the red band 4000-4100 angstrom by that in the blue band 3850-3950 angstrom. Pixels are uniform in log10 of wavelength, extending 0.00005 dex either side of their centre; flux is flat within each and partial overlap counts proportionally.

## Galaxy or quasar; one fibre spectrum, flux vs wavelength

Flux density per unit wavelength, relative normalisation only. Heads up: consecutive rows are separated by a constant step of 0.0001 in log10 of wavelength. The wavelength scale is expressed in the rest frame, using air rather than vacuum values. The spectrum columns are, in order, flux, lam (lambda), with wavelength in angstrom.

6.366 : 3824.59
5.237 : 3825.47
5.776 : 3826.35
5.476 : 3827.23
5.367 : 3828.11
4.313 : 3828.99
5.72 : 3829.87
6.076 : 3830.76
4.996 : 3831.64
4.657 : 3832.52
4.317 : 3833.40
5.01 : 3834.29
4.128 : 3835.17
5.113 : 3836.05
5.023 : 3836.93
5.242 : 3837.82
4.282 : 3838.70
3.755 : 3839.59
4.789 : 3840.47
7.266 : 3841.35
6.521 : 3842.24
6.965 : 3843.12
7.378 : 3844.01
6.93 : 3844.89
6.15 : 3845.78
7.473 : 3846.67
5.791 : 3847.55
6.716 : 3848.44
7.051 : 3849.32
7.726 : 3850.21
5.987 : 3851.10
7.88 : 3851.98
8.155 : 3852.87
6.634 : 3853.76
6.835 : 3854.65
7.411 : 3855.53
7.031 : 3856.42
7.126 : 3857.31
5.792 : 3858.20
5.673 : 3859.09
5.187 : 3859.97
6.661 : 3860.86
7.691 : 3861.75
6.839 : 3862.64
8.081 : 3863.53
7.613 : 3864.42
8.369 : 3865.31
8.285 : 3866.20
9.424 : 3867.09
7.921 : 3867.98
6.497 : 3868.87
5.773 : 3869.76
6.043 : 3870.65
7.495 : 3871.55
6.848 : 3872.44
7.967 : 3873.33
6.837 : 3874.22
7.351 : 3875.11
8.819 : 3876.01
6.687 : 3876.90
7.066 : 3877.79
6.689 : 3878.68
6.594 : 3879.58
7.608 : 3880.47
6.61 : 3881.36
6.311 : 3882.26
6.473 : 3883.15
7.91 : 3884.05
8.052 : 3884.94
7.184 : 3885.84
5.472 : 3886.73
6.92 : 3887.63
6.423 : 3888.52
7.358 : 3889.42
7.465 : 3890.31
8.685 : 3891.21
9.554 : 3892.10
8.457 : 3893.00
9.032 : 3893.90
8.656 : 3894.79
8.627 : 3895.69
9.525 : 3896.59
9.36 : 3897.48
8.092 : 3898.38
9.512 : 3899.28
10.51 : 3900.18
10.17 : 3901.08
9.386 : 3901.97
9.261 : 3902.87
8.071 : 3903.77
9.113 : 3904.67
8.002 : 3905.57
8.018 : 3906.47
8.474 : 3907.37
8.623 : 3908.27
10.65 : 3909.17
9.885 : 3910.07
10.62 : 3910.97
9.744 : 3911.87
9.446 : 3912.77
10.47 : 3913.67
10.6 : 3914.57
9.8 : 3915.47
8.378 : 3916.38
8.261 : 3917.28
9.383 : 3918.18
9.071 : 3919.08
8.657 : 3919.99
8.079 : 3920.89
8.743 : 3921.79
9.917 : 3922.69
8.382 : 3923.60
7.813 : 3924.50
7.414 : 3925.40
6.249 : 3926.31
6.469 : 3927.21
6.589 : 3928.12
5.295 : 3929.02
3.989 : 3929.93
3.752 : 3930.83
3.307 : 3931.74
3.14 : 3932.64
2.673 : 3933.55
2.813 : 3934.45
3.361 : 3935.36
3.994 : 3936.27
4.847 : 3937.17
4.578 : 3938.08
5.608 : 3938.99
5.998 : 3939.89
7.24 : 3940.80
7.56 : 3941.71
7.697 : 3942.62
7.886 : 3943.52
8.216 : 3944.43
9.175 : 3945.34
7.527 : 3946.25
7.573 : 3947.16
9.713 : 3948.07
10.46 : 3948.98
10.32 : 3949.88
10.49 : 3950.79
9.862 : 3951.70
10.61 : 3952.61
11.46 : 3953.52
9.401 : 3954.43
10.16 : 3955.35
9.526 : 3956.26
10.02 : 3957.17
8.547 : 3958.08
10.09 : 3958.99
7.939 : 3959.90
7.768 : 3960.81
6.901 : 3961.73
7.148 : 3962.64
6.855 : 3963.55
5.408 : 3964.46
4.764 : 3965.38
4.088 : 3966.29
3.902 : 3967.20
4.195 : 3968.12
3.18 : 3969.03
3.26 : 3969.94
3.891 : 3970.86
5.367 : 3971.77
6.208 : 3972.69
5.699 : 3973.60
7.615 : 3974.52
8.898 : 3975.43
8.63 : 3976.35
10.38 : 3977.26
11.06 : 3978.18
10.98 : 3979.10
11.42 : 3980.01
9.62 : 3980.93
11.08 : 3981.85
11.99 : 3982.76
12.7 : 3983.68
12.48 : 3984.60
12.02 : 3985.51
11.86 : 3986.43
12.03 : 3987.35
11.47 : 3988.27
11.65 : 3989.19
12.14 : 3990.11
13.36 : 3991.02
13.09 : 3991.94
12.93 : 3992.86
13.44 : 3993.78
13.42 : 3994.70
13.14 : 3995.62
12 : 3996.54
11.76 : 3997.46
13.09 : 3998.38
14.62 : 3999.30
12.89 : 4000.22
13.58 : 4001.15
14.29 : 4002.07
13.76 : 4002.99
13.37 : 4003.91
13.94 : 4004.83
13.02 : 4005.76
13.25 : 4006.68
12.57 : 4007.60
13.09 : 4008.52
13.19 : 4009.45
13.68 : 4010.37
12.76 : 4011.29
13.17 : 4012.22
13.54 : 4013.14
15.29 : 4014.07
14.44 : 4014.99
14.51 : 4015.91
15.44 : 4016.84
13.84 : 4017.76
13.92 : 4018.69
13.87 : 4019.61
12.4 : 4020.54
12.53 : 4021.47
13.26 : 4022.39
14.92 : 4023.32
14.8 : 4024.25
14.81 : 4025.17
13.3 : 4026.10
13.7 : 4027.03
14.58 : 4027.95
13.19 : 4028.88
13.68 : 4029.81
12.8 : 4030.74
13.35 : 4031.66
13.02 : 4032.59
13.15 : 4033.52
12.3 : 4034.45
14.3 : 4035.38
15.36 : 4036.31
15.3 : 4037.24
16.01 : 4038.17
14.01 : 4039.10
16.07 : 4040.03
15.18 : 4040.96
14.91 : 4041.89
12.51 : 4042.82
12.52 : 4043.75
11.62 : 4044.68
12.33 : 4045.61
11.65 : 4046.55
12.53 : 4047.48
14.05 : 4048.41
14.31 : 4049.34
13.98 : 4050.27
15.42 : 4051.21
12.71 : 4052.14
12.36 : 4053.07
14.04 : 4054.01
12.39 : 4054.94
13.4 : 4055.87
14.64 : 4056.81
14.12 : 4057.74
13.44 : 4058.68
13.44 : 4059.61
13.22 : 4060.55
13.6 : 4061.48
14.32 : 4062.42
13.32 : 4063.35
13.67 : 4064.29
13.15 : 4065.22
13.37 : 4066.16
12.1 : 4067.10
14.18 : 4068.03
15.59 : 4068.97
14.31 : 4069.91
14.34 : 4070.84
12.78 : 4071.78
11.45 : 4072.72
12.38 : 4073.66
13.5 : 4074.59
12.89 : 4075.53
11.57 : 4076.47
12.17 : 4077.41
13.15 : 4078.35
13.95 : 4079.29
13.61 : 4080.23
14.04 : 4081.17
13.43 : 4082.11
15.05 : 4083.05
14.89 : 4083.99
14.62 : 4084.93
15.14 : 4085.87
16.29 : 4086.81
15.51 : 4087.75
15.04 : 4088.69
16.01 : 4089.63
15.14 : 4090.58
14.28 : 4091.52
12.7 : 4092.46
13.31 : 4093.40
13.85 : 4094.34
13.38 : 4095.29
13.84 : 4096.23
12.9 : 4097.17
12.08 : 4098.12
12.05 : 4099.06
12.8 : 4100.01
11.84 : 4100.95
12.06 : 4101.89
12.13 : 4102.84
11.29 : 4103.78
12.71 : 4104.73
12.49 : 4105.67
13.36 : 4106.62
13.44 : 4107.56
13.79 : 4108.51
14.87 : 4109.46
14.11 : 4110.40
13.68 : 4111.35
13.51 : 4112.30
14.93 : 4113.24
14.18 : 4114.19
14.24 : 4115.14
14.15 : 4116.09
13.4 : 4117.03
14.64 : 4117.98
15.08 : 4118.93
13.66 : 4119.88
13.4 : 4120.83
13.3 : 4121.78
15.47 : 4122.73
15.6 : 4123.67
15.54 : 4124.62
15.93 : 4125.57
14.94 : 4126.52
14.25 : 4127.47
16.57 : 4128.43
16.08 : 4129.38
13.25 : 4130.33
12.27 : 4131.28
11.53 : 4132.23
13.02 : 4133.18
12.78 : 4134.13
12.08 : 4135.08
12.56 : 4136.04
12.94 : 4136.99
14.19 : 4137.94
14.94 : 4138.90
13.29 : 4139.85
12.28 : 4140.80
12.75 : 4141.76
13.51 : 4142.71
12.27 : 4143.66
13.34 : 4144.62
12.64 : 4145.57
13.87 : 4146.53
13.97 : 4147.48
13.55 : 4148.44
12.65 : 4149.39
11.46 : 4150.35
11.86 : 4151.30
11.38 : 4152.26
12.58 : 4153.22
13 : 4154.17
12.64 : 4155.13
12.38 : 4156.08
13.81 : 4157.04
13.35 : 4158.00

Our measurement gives 1.96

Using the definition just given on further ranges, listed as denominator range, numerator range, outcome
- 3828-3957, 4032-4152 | 2.04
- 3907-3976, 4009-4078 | 1.94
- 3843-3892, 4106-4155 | 2.19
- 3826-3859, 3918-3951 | 1.19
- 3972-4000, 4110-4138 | 1.33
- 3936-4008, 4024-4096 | 1.50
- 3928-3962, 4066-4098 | 2.03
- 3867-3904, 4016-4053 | 1.90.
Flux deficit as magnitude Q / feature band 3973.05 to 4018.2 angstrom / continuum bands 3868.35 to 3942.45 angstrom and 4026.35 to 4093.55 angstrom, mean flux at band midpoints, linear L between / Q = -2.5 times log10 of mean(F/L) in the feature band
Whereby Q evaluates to -0.11 mag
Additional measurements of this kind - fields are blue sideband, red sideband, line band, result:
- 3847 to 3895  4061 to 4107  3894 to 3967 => 0.12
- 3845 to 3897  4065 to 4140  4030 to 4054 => -0.14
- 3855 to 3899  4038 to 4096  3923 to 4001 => 0.22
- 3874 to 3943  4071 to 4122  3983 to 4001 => -0.23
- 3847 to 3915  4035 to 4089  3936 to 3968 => 0.29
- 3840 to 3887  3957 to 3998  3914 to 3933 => 0.12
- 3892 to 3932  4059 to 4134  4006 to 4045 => -0.18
